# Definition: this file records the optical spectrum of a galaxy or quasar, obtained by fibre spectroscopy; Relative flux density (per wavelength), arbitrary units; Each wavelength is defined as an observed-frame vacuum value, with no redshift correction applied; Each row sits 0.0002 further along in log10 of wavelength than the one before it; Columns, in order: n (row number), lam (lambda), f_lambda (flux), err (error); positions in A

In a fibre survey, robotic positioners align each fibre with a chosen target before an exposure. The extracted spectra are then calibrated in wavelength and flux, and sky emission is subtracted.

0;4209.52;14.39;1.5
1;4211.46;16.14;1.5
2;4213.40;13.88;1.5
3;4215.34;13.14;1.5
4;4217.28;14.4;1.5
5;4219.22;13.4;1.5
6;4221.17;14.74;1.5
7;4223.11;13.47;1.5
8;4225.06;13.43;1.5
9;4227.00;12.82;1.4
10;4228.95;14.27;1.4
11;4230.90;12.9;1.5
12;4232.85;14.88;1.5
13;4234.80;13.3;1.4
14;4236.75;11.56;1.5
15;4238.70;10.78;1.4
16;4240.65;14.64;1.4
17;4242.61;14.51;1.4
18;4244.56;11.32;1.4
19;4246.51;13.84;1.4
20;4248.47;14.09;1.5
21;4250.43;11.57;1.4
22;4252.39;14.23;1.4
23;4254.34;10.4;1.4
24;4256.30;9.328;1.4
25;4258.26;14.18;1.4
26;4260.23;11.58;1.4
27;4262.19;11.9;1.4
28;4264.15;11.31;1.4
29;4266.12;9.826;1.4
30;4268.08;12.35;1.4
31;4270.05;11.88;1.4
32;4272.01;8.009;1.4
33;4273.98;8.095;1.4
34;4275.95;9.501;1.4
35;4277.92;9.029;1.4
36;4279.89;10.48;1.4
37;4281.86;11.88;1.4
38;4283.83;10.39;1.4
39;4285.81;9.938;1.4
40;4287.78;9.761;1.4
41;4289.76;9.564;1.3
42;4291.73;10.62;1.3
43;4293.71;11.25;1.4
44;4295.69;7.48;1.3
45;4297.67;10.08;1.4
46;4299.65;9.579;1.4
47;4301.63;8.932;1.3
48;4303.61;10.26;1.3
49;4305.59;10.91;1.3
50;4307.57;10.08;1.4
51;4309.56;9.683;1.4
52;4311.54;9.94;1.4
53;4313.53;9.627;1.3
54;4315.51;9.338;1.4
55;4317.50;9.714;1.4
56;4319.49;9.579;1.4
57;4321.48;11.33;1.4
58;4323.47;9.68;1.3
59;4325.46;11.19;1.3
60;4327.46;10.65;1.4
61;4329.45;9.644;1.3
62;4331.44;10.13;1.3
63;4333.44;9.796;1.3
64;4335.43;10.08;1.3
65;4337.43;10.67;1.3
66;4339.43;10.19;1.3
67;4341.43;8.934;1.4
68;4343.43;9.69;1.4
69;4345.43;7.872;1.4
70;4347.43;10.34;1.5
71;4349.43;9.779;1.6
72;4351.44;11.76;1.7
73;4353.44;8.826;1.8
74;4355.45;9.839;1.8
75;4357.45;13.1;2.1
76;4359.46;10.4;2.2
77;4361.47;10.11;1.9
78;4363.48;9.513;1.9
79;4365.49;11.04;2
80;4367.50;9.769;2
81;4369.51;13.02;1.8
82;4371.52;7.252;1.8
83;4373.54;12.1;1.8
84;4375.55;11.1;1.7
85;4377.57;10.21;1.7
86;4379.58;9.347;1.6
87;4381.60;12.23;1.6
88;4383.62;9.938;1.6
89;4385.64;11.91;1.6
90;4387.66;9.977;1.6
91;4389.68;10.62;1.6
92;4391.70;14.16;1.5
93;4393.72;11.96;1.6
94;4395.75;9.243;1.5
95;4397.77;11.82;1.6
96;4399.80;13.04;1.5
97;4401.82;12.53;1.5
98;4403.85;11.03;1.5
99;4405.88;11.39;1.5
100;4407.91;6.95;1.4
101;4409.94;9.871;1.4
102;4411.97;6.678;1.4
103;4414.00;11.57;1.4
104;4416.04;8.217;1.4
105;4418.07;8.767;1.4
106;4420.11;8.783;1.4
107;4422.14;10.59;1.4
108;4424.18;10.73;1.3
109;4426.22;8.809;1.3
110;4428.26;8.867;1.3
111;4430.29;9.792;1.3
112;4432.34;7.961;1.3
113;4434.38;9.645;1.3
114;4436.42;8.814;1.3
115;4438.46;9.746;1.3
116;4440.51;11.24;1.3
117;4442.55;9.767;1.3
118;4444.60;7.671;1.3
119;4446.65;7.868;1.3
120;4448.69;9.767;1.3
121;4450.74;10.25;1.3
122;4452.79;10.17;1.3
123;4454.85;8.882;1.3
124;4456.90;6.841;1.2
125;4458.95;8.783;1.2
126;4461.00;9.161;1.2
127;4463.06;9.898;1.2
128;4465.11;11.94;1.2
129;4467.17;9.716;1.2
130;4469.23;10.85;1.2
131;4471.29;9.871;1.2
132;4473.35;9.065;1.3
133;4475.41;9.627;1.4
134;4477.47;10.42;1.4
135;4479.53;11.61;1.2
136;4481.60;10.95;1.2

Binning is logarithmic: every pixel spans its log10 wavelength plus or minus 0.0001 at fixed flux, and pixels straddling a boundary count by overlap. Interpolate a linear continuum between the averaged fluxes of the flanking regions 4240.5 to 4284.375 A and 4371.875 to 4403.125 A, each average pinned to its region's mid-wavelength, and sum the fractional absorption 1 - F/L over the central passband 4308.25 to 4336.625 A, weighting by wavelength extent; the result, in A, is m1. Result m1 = 3.3 A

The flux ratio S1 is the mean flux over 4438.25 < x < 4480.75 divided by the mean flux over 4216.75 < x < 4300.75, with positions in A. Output 0.83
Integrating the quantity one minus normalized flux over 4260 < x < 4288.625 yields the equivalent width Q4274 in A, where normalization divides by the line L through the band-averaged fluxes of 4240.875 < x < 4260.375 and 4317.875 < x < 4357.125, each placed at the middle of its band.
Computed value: 3.74 A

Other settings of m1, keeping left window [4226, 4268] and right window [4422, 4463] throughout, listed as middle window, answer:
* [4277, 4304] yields 4.3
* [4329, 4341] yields 1.1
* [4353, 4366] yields 0.2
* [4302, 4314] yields 1.5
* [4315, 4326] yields 1.1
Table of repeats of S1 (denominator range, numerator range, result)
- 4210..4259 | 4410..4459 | 0.69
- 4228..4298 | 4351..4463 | 0.88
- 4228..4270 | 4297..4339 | 0.80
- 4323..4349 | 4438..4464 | 0.93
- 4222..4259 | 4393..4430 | 0.78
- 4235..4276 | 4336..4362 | 0.86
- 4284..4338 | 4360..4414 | 1.07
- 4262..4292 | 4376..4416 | 1.05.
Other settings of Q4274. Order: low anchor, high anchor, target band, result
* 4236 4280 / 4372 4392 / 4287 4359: 7.8 A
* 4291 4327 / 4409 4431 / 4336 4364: -1.0 A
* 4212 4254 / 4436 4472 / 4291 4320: 5.5 A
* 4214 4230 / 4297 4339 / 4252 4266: 0.8 A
